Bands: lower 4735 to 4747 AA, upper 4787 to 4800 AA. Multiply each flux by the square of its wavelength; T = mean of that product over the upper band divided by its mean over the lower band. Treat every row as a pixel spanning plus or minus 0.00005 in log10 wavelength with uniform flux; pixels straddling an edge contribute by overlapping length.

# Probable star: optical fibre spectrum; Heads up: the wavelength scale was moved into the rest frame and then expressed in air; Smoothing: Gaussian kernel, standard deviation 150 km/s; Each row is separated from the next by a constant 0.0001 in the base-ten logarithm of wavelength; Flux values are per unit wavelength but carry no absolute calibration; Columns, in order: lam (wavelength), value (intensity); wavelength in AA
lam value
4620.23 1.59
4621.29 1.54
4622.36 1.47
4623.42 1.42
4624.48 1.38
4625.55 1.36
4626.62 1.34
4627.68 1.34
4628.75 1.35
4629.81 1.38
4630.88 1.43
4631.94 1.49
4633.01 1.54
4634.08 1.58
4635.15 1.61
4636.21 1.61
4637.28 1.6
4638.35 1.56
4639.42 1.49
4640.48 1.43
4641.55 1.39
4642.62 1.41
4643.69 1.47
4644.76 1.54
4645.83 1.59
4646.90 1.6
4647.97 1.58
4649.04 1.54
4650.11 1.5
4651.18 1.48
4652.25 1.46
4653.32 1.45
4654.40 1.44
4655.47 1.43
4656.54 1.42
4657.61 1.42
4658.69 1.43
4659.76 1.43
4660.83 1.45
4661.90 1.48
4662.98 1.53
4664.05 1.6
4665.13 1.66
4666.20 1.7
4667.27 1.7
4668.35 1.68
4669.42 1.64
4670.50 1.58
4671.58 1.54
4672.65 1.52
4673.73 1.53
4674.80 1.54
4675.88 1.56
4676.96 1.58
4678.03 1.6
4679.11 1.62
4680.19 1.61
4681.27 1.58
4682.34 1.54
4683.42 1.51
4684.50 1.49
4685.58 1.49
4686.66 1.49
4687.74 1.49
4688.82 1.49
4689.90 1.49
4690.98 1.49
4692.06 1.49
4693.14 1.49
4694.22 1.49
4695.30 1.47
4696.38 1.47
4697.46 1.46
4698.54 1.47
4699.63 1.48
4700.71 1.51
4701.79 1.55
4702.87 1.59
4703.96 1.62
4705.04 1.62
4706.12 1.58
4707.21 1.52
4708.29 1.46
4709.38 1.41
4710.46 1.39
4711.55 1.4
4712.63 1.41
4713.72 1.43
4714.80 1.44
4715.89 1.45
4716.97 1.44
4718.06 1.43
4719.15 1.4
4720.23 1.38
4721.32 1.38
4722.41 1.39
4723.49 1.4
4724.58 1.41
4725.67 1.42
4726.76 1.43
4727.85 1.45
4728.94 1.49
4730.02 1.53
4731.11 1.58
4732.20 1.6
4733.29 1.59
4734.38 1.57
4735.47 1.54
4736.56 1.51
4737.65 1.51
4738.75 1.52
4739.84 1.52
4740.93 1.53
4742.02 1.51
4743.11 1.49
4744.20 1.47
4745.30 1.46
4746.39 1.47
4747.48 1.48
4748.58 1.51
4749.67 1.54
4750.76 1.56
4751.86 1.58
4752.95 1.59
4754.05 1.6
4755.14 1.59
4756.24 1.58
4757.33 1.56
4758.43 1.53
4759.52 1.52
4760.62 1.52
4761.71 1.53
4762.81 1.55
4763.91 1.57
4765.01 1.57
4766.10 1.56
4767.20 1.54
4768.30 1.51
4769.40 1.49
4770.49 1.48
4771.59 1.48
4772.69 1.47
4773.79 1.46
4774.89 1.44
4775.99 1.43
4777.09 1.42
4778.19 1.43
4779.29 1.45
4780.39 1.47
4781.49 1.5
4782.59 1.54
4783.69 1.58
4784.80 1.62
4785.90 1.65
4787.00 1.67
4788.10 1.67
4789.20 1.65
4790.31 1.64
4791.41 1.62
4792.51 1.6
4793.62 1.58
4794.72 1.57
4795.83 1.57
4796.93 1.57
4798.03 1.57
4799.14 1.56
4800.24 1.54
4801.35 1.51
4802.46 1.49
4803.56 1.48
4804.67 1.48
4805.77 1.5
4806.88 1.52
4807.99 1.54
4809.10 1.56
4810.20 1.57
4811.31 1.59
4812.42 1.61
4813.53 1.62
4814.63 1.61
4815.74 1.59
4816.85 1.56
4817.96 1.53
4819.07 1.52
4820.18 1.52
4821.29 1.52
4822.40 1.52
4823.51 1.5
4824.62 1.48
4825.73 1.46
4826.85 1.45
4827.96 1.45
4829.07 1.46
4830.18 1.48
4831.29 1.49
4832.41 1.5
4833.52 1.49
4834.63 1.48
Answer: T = 1.1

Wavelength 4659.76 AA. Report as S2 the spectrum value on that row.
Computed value 1.43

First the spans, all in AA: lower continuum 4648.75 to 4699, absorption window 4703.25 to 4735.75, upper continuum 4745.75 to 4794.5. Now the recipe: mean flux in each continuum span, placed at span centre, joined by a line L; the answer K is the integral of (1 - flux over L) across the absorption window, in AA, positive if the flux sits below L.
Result 1.3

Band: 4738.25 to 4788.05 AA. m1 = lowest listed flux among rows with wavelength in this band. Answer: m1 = 1.42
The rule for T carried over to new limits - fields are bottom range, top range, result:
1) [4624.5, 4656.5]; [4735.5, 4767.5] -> 1.09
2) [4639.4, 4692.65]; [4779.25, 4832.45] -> 1.08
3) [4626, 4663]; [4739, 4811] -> 1.10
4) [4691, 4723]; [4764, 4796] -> 1.08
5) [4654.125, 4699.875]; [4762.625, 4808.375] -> 1.05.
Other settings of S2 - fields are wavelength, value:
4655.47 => 1.43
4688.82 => 1.49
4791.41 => 1.62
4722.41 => 1.39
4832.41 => 1.5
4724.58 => 1.41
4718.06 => 1.43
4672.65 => 1.52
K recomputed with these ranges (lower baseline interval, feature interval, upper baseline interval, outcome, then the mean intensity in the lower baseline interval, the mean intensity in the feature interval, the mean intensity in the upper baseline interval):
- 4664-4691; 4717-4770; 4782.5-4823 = 1.99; 1.57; 1.51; 1.57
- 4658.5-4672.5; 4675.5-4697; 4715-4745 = 0.30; 1.57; 1.52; 1.48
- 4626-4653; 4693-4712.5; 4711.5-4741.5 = -0.27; 1.49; 1.5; 1.47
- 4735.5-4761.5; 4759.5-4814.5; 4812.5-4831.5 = -0.68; 1.53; 1.54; 1.52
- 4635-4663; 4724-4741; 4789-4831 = 0.06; 1.49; 1.51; 1.54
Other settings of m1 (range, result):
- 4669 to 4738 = 1.38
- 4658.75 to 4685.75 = 1.43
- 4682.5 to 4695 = 1.49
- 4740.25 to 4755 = 1.46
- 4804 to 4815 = 1.48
